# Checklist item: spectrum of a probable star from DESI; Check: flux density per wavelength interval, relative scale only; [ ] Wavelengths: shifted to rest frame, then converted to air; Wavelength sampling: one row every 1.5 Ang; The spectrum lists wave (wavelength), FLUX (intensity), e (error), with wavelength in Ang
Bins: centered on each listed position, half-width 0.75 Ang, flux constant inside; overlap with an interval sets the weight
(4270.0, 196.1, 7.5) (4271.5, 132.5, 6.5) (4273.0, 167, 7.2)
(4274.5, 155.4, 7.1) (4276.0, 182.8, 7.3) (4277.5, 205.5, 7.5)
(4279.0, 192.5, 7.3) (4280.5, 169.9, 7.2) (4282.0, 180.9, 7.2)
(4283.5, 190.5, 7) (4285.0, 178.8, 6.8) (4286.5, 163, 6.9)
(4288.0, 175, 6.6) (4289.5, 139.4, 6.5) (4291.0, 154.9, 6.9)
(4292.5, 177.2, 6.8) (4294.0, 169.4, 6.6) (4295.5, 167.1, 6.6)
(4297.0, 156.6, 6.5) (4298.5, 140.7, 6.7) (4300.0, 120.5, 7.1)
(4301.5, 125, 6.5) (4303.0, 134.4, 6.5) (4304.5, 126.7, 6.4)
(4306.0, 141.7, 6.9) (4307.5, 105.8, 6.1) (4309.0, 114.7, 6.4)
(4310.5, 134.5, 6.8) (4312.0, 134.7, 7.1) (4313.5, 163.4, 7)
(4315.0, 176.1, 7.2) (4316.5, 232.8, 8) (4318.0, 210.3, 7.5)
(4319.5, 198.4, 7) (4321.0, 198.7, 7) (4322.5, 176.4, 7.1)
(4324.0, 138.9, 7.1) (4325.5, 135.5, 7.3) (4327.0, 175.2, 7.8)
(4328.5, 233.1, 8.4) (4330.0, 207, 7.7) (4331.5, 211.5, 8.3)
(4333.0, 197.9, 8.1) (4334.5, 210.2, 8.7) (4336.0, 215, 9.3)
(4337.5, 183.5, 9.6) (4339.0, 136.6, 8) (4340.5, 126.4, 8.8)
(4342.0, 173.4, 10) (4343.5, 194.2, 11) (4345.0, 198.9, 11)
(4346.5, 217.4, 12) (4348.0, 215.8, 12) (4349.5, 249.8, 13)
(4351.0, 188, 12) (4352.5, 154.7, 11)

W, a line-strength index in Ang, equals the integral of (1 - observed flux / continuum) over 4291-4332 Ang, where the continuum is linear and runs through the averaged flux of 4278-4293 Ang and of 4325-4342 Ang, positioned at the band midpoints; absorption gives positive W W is 3.8 Ang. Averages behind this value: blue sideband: 173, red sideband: 185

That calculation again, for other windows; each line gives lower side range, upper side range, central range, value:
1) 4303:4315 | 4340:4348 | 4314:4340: -4.70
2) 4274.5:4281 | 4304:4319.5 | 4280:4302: 1.66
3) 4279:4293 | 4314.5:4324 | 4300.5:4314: 4.04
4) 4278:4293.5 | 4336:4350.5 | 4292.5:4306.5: 2.56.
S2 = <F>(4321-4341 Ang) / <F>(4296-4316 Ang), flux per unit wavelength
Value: 1.32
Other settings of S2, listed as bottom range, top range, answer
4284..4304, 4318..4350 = 1.23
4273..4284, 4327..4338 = 1.14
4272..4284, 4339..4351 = 1.07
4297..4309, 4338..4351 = 1.47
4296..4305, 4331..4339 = 1.46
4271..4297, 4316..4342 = 1.09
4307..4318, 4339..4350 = 1.22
